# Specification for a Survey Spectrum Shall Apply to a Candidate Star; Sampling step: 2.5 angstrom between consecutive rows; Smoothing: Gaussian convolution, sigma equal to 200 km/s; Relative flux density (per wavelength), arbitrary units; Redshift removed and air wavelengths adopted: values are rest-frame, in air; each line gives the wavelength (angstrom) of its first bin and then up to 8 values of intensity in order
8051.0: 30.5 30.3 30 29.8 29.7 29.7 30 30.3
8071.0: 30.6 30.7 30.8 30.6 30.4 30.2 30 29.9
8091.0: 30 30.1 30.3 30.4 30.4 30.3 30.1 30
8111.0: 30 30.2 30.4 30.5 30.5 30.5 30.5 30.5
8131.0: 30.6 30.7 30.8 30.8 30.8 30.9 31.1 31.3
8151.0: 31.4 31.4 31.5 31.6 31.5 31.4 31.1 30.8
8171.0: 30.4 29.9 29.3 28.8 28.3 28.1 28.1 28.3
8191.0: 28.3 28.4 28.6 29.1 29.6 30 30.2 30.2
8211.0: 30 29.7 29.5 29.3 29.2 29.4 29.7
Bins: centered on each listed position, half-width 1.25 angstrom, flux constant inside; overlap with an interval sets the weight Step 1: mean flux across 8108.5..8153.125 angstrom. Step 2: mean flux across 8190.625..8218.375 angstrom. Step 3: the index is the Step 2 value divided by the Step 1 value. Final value 1.0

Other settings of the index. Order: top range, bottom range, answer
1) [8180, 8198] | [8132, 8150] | 0.92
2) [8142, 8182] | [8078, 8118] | 1.02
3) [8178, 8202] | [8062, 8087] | 0.94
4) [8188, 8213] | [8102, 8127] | 0.97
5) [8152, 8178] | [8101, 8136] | 1.01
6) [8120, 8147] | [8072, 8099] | 1.01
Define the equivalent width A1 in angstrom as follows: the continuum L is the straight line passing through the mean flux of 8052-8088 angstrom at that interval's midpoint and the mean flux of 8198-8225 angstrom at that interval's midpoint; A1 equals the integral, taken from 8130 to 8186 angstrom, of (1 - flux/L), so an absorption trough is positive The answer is -1.2 angstrom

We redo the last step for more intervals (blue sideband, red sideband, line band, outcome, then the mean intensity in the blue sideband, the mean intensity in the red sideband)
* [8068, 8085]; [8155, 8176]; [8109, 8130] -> 0.23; 30.5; 30.9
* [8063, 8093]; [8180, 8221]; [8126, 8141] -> -0.47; 30.3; 29.1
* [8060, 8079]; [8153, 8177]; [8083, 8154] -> 0.24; 30.3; 30.9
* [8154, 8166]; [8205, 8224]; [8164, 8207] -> 1.89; 31.5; 29.7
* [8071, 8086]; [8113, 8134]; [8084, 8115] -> 0.36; 30.5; 30.5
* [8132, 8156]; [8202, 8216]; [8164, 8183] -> 0.47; 31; 30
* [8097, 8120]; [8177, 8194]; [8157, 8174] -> -1.28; 30.3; 28.3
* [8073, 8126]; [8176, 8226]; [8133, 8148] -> -0.53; 30.3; 29.1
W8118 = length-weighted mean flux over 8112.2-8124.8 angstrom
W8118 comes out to 30.4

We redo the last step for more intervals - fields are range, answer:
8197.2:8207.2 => 29.7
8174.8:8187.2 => 28.5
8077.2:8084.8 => 30.4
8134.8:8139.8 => 30.8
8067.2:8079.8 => 30.6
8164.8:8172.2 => 30.8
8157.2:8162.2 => 31.6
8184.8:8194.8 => 28.3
